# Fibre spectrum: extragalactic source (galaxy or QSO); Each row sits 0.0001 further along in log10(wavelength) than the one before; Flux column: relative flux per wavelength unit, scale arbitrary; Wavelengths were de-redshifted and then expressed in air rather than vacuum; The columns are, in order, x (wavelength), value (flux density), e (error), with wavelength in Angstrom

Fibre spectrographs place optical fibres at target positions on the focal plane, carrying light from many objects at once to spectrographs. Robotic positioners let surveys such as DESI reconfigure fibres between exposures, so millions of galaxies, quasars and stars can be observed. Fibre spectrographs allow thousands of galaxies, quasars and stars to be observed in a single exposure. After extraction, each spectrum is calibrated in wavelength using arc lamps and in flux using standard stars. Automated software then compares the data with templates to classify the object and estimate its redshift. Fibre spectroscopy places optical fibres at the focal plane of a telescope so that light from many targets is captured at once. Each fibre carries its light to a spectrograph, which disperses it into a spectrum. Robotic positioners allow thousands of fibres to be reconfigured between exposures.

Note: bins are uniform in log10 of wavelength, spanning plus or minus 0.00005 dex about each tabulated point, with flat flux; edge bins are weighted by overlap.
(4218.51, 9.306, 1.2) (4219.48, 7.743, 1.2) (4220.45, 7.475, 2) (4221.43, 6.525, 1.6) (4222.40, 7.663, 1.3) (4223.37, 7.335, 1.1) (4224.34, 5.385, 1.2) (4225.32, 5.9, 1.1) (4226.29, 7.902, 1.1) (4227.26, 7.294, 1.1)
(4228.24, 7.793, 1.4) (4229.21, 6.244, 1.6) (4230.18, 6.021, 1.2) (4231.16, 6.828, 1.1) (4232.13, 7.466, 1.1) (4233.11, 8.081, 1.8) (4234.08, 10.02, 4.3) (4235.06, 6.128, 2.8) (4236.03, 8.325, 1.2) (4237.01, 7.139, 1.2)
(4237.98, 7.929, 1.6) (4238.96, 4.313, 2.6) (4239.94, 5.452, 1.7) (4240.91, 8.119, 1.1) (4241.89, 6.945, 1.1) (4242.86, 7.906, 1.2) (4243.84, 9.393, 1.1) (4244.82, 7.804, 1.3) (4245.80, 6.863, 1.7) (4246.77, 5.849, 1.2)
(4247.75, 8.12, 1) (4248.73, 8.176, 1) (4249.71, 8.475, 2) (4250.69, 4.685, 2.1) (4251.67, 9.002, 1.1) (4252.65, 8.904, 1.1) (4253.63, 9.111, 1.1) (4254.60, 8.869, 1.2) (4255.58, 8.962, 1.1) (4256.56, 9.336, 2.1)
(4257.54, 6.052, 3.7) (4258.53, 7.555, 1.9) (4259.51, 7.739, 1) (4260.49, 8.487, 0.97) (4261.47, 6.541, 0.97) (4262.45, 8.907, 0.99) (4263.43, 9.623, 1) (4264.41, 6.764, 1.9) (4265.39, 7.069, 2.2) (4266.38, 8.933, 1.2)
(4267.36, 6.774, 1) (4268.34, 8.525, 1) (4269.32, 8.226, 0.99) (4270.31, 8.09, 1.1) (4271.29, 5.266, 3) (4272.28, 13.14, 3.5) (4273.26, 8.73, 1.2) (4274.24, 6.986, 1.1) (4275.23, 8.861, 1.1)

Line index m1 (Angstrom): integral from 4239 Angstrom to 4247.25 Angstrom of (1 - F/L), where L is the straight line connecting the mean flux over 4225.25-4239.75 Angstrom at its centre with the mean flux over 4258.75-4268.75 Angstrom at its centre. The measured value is 0.3 Angstrom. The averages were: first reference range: 7.16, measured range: 7.14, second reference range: 7.93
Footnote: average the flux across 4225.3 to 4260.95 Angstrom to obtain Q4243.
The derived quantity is 7.57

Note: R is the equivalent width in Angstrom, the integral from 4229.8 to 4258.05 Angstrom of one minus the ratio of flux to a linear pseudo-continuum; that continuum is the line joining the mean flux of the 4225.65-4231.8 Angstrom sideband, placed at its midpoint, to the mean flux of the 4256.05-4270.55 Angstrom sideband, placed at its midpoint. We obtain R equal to -0.8 Angstrom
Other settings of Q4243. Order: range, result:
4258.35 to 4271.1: 7.89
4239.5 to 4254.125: 7.67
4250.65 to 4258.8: 8.25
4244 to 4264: 7.97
